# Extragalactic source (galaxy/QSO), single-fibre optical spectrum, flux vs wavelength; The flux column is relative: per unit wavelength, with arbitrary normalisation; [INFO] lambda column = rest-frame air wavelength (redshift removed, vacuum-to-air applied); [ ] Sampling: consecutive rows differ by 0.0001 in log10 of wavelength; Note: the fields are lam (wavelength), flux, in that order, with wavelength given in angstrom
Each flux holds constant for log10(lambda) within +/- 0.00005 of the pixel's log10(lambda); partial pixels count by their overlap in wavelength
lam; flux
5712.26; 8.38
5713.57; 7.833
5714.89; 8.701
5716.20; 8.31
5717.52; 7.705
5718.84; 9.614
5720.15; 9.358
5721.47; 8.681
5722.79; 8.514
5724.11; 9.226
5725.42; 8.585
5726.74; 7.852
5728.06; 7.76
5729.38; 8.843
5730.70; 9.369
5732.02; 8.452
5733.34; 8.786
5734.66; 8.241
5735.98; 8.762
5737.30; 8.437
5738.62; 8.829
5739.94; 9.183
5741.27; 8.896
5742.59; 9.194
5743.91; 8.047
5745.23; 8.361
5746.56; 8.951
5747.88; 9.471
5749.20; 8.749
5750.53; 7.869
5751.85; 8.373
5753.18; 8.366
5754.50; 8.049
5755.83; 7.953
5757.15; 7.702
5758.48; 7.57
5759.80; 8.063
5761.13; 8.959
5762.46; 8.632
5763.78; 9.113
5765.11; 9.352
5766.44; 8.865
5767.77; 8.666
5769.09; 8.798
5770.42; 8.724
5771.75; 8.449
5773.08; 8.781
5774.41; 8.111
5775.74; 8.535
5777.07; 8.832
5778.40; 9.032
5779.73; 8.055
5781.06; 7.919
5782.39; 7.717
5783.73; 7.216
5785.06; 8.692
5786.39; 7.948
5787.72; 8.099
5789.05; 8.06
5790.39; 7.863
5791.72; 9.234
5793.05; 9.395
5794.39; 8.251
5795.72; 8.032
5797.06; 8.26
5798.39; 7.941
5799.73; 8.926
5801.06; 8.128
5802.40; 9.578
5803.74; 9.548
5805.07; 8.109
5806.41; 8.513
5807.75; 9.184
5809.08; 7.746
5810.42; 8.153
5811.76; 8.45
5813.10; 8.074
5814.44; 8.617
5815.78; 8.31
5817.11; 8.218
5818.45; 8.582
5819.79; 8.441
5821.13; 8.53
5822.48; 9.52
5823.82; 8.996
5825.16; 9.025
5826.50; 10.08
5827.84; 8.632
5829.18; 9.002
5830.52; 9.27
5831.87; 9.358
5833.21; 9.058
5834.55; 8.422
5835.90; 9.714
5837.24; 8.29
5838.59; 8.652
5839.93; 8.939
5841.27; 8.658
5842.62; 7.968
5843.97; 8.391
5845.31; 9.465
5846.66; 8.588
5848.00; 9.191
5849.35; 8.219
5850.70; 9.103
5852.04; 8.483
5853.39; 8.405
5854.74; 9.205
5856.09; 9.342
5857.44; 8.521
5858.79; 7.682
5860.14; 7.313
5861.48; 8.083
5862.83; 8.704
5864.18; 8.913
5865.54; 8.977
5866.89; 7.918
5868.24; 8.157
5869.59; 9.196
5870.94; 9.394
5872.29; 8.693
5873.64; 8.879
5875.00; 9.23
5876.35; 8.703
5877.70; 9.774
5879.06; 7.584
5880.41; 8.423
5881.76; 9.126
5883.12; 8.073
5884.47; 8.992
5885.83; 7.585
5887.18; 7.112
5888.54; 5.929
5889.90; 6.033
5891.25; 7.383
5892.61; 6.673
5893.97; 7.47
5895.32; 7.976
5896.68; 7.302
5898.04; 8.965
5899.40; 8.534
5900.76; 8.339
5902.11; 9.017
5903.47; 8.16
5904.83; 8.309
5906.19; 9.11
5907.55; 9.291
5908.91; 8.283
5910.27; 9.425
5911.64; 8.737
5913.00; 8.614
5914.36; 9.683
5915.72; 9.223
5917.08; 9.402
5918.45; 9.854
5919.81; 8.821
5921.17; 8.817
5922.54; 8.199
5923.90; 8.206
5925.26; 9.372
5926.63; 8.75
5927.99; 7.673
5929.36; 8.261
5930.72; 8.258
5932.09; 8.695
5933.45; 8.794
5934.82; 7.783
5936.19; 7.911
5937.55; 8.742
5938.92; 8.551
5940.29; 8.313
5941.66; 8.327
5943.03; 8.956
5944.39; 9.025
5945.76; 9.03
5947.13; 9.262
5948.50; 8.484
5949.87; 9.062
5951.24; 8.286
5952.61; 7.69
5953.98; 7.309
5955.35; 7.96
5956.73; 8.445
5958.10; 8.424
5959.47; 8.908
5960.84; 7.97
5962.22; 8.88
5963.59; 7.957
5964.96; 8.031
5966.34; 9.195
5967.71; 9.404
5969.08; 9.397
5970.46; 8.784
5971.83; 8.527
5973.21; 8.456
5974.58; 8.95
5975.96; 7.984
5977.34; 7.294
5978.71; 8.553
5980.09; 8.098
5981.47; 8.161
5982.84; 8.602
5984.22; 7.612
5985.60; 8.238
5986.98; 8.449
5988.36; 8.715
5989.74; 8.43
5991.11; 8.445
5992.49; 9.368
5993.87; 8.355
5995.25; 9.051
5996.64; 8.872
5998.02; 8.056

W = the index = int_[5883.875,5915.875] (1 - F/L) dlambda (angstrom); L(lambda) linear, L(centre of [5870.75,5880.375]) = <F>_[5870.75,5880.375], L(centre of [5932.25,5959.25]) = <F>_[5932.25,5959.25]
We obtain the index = 2.0 angstrom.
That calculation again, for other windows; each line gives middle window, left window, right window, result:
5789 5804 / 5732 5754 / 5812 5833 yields 0.3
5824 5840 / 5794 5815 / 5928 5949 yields -1.0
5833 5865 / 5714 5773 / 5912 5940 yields 0.0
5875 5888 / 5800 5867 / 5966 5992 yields 0.4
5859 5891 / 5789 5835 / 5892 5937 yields 1.2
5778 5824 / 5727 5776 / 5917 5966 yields 0.7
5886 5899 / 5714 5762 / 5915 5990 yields 1.9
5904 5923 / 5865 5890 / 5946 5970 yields -1.3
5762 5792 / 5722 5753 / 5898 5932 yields 0.7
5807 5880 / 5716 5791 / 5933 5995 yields -1.8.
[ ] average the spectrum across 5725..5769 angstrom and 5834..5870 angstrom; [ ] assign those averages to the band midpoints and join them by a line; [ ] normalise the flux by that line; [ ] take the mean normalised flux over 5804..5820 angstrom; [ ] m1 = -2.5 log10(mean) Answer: 0.02 mag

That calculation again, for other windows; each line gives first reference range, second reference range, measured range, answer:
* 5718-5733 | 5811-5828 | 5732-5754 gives 0.01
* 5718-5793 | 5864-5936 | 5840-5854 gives -0.02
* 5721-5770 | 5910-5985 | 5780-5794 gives 0.05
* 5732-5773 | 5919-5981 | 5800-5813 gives 0.00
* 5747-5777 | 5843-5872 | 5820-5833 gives -0.07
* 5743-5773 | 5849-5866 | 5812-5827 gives -0.03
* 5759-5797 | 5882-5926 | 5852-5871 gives -0.02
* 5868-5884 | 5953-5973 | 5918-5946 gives 0.00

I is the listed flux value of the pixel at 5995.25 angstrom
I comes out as 9.051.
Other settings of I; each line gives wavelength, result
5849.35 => 8.219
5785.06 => 8.692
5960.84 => 7.97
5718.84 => 9.614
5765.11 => 9.352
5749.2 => 8.749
